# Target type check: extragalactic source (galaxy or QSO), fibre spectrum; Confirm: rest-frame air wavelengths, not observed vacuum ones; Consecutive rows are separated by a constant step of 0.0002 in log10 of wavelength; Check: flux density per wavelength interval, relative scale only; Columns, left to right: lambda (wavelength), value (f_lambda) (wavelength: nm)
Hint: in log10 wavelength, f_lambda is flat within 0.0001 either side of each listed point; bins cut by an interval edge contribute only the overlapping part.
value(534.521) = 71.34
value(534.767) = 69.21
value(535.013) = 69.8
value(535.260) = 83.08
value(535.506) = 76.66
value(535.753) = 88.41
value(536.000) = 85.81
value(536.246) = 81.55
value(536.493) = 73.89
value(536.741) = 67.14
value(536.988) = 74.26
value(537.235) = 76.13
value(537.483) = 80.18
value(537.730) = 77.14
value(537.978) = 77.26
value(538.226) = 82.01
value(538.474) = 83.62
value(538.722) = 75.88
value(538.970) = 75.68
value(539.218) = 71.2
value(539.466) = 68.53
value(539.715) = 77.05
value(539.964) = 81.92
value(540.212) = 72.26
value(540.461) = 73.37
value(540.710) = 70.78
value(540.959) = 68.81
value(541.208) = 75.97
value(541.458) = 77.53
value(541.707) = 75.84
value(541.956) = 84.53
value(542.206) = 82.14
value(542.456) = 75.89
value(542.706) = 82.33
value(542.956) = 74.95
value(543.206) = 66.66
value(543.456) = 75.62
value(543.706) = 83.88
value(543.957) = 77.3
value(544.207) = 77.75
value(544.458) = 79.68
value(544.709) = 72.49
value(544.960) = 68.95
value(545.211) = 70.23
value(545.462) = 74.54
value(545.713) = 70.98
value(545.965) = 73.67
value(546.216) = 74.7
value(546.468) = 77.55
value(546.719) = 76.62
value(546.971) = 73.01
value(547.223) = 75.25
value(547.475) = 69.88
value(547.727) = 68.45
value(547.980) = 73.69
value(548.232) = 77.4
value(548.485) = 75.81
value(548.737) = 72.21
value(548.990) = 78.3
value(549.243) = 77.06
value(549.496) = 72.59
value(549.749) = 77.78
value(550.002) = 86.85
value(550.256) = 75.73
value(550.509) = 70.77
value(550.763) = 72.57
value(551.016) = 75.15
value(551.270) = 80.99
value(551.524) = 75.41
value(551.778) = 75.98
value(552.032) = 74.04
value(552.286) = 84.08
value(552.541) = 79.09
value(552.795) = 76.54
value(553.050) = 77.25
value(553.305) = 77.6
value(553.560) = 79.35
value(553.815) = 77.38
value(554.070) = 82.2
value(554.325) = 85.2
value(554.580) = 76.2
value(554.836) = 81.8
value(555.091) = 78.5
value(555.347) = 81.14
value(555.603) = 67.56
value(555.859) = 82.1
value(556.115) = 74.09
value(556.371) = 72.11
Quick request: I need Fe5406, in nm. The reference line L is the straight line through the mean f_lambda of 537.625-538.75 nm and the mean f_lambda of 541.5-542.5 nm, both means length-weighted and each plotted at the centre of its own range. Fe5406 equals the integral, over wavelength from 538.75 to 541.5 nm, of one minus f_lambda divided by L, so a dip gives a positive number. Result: 0.20 nm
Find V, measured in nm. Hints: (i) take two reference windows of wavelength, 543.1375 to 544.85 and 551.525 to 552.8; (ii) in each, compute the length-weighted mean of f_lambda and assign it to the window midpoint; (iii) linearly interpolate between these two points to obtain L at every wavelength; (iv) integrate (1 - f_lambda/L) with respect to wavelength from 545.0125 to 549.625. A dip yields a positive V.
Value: 0.186 nm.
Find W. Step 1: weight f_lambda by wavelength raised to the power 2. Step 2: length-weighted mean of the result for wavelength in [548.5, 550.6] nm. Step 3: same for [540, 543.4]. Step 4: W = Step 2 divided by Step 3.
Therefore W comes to 1.0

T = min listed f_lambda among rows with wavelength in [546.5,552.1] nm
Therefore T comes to 68.45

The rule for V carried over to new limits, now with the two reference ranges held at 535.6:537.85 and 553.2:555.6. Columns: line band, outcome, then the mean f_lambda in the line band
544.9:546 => 0.10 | 71.7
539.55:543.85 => 0.12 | 76.4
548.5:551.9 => 0.12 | 76.3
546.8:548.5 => 0.12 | 73.3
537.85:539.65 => 0.05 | 76.3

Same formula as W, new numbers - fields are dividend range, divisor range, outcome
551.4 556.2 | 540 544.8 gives 1.07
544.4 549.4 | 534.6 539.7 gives 1.00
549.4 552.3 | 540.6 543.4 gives 1.04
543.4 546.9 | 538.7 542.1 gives 1.02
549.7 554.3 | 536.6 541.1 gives 1.09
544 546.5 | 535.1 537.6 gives 0.97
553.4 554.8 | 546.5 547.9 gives 1.13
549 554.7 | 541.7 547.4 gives 1.05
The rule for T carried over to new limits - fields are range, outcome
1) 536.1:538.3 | 67.14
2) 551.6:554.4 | 74.04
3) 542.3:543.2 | 74.95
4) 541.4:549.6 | 66.66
